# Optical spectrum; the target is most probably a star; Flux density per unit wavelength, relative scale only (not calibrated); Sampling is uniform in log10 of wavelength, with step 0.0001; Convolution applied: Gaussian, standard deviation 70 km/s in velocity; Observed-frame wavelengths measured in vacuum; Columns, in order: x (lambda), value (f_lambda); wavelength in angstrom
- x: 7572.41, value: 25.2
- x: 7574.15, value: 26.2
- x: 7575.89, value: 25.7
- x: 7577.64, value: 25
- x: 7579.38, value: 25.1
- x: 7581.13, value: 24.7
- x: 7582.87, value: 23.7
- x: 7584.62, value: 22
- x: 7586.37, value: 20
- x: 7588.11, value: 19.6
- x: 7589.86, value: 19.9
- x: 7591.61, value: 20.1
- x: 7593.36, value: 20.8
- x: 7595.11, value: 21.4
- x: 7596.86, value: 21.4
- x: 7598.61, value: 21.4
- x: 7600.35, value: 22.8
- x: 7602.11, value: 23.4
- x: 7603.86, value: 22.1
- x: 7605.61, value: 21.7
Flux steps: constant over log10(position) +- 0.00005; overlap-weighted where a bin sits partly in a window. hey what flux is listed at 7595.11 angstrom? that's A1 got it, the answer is 21.4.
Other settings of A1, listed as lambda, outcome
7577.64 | 25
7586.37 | 20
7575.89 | 25.7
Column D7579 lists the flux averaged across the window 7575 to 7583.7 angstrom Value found 24.9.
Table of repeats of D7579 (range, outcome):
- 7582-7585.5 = 22.8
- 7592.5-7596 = 21.1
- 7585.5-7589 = 19.8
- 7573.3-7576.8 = 25.9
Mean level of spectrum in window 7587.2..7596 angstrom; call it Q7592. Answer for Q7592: 20.4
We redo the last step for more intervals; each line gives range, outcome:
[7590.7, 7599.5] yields 21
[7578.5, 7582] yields 24.9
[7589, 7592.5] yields 20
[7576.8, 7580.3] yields 25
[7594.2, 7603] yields 22.1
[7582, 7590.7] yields 21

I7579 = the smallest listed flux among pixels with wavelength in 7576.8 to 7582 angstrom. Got 24.7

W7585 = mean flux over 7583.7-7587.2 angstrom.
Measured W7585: 21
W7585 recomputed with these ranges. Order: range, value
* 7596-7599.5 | 21.5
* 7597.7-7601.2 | 22.1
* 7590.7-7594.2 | 20.4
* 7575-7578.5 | 25.3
